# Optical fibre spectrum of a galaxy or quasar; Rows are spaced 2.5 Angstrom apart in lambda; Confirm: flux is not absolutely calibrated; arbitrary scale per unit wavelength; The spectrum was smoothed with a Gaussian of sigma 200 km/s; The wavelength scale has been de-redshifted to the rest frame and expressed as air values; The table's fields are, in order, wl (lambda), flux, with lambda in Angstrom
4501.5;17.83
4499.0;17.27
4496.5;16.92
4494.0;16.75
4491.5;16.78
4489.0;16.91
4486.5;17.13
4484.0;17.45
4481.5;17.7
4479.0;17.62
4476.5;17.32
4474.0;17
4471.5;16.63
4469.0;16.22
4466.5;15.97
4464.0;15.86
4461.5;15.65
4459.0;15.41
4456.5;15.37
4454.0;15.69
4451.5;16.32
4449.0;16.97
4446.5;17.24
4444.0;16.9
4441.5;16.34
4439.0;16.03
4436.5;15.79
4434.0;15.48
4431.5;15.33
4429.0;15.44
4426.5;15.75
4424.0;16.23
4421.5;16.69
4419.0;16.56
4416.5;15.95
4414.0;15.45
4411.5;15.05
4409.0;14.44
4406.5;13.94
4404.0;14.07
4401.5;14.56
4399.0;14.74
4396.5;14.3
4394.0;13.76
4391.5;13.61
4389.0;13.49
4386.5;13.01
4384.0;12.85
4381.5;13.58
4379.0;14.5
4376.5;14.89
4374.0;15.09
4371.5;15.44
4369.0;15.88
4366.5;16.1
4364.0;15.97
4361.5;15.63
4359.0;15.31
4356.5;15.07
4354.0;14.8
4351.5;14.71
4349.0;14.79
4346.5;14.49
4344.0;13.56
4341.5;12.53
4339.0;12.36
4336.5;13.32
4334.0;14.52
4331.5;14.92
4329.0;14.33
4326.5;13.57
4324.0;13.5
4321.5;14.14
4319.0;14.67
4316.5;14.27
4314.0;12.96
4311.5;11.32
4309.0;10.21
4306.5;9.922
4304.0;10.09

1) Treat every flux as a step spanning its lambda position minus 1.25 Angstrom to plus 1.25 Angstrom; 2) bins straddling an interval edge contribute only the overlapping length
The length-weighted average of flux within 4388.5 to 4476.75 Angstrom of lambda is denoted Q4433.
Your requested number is 15.6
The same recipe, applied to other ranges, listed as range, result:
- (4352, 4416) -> 14.6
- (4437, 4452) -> 16.6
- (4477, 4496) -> 17.2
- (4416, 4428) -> 16.2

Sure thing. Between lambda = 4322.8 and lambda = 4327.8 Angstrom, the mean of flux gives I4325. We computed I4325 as 13.5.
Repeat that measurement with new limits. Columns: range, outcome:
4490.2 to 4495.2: 16.8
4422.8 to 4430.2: 15.8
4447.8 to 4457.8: 16.1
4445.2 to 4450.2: 17.1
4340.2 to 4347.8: 13.5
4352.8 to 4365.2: 15.4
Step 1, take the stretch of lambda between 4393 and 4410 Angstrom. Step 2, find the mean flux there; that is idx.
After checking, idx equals 14.3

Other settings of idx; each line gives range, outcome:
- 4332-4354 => 13.9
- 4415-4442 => 15.9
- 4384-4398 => 13.6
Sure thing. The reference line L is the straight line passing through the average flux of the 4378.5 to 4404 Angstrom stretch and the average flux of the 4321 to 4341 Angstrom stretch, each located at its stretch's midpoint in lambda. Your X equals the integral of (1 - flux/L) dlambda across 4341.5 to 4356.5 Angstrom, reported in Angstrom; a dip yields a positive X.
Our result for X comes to -0.62 Angstrom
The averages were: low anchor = 13.8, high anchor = 13.8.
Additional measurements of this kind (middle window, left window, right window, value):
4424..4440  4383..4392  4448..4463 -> -0.8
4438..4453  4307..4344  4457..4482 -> -0.7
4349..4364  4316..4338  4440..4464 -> -0.6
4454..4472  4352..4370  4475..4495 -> 1.1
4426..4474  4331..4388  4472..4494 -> 1.2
